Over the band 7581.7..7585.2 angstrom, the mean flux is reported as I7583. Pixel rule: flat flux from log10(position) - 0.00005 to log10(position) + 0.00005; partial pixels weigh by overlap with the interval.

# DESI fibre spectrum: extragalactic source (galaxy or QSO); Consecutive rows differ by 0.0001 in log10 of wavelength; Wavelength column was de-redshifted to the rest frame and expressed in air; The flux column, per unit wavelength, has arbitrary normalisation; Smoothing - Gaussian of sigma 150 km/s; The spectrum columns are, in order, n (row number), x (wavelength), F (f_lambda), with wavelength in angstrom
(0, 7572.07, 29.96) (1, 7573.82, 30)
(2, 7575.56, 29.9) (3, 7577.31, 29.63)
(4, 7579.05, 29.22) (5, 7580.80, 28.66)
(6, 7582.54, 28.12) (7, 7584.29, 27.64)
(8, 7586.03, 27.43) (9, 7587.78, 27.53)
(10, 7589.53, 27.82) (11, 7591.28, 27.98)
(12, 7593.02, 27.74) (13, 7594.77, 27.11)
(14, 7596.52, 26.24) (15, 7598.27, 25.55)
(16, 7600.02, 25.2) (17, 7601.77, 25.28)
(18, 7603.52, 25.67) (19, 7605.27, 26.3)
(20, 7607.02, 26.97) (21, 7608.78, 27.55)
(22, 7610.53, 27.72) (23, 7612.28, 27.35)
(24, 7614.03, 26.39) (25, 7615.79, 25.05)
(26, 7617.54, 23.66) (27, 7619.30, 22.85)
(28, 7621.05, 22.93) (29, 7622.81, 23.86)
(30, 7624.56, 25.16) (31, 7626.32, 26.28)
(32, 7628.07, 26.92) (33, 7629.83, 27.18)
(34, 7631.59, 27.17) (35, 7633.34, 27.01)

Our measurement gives 27.9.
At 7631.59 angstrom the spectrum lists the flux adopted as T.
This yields 27.17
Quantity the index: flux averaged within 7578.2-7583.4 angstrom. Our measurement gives 28.7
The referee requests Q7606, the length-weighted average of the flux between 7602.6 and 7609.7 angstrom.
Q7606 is 26.6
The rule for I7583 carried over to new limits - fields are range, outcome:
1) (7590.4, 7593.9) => 27.9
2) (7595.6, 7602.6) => 25.6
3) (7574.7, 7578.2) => 29.8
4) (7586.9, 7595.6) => 27.6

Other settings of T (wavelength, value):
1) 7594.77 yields 27.11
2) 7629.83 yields 27.18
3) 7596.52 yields 26.24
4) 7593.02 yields 27.74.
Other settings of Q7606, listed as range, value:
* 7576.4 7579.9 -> 29.4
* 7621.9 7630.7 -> 25.9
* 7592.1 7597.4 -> 27.1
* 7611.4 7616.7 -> 26.3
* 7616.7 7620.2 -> 23.2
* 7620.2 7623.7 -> 23.4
